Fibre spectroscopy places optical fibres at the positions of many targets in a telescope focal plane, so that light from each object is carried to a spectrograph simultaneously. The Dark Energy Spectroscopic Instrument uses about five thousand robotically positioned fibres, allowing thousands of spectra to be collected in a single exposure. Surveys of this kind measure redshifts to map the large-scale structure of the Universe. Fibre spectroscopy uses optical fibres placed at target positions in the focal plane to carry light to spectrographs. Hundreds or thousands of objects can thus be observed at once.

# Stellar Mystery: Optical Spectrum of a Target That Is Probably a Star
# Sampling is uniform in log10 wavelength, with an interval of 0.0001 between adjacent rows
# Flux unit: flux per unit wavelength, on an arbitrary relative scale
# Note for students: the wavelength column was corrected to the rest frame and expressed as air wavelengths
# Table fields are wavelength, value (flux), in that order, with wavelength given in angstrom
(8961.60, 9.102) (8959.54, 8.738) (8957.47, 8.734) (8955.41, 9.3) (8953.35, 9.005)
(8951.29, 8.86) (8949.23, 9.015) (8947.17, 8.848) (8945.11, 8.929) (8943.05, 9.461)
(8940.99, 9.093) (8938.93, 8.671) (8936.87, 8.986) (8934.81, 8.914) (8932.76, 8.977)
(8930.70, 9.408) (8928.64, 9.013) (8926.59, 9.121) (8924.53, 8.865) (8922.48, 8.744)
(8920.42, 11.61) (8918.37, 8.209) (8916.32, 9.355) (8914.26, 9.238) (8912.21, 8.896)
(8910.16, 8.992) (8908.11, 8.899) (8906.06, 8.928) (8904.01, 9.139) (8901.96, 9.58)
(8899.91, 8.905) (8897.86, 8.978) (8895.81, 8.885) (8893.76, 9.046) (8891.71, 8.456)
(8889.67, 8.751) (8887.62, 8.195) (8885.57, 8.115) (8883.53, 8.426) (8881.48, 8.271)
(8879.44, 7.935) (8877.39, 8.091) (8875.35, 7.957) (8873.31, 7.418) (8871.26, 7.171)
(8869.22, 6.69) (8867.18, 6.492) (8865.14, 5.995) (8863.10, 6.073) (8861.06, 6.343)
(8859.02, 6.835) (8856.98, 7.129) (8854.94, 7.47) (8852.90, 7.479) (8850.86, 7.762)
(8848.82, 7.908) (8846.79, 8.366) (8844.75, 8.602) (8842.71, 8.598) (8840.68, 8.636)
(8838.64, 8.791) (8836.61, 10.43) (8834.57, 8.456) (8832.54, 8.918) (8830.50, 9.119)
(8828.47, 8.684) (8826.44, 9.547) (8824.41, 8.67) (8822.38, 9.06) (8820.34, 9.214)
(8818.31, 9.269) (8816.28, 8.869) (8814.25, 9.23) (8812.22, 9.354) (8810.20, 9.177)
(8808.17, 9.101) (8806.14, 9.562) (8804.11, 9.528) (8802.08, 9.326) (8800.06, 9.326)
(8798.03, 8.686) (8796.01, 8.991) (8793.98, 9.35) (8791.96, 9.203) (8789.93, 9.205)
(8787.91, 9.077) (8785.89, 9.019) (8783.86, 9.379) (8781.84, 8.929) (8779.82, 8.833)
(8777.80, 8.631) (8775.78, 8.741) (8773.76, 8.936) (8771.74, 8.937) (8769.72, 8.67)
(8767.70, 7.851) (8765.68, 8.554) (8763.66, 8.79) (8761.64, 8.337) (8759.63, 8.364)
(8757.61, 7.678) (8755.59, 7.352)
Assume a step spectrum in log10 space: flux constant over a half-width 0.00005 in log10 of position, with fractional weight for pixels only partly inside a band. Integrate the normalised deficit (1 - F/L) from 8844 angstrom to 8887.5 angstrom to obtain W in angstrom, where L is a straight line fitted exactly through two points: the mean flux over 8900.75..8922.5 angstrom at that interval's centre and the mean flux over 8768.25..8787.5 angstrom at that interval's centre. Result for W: 7.9 angstrom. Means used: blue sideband 8.88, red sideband 9.26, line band 7.46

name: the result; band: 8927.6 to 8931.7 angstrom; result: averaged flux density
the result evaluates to 9.21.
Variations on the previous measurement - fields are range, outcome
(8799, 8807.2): 9.42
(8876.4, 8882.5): 8.1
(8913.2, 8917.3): 9.28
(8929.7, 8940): 8.99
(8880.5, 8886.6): 8.27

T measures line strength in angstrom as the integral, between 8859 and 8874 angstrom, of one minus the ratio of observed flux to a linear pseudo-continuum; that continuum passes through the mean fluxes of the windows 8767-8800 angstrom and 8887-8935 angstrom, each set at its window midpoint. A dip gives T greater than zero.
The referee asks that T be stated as 4.0 angstrom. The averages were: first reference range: 8.92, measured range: 6.6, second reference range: 9.06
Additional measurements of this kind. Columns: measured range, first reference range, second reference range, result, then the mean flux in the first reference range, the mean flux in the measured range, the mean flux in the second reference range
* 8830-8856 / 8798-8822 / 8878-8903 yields 1.4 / 9.24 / 8.49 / 8.62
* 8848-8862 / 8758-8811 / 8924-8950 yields 2.7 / 8.93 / 7.27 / 9.02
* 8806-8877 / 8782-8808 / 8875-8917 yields 6.1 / 9.21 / 8.22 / 8.72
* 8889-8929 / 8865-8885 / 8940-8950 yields -3.9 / 7.53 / 9.09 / 9.07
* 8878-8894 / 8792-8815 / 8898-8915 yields 1.3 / 9.24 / 8.36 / 9.07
